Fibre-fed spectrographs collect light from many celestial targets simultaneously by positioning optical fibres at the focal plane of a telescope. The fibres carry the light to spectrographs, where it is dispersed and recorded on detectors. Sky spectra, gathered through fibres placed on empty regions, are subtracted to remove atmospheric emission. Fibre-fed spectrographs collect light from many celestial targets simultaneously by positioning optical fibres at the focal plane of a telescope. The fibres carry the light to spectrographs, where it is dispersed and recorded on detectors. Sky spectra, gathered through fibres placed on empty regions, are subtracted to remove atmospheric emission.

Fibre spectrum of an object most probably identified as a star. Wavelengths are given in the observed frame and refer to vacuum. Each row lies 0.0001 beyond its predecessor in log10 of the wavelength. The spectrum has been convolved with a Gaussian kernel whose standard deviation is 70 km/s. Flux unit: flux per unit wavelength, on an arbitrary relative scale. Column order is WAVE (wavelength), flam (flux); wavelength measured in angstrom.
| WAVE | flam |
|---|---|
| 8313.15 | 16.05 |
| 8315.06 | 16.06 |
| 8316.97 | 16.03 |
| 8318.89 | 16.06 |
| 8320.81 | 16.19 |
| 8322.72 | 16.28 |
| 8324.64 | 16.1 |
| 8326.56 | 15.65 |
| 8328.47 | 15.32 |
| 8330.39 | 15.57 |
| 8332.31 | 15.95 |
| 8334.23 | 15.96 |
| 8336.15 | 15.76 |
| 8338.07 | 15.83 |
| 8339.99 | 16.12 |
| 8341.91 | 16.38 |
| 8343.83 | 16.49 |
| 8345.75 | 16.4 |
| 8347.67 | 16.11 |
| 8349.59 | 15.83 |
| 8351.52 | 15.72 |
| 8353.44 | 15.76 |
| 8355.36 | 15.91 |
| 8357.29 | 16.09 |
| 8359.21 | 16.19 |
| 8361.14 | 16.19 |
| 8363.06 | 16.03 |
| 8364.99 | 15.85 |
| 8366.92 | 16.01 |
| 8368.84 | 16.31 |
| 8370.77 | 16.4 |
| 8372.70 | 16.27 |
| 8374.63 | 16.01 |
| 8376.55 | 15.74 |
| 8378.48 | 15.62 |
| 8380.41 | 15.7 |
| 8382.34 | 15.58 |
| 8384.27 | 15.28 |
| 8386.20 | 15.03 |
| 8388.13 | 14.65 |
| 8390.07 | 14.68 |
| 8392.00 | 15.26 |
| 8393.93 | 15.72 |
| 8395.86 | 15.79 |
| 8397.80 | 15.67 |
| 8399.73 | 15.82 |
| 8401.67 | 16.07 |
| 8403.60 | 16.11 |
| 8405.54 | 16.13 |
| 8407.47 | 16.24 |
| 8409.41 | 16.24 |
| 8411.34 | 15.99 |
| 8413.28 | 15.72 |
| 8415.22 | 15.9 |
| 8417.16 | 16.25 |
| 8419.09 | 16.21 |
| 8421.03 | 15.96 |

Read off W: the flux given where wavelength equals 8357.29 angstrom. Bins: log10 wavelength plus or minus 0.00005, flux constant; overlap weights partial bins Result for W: 16.09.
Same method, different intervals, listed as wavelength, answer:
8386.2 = 15.03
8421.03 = 15.96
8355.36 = 15.91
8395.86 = 15.79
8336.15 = 15.76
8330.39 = 15.57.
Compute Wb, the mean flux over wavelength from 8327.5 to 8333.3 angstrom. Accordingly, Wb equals 15.6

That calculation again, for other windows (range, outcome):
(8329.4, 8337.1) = 15.8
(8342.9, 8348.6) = 16.3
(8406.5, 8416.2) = 16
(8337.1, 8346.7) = 16.2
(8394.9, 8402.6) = 15.8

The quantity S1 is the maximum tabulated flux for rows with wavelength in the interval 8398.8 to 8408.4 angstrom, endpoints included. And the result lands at 16.24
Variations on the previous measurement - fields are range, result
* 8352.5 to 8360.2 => 16.19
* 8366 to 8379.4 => 16.4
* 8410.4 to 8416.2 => 15.99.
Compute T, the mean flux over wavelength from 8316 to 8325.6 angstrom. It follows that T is 16.1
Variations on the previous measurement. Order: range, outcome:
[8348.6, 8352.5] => 15.8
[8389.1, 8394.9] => 15.2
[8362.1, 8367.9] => 16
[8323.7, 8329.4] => 15.7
